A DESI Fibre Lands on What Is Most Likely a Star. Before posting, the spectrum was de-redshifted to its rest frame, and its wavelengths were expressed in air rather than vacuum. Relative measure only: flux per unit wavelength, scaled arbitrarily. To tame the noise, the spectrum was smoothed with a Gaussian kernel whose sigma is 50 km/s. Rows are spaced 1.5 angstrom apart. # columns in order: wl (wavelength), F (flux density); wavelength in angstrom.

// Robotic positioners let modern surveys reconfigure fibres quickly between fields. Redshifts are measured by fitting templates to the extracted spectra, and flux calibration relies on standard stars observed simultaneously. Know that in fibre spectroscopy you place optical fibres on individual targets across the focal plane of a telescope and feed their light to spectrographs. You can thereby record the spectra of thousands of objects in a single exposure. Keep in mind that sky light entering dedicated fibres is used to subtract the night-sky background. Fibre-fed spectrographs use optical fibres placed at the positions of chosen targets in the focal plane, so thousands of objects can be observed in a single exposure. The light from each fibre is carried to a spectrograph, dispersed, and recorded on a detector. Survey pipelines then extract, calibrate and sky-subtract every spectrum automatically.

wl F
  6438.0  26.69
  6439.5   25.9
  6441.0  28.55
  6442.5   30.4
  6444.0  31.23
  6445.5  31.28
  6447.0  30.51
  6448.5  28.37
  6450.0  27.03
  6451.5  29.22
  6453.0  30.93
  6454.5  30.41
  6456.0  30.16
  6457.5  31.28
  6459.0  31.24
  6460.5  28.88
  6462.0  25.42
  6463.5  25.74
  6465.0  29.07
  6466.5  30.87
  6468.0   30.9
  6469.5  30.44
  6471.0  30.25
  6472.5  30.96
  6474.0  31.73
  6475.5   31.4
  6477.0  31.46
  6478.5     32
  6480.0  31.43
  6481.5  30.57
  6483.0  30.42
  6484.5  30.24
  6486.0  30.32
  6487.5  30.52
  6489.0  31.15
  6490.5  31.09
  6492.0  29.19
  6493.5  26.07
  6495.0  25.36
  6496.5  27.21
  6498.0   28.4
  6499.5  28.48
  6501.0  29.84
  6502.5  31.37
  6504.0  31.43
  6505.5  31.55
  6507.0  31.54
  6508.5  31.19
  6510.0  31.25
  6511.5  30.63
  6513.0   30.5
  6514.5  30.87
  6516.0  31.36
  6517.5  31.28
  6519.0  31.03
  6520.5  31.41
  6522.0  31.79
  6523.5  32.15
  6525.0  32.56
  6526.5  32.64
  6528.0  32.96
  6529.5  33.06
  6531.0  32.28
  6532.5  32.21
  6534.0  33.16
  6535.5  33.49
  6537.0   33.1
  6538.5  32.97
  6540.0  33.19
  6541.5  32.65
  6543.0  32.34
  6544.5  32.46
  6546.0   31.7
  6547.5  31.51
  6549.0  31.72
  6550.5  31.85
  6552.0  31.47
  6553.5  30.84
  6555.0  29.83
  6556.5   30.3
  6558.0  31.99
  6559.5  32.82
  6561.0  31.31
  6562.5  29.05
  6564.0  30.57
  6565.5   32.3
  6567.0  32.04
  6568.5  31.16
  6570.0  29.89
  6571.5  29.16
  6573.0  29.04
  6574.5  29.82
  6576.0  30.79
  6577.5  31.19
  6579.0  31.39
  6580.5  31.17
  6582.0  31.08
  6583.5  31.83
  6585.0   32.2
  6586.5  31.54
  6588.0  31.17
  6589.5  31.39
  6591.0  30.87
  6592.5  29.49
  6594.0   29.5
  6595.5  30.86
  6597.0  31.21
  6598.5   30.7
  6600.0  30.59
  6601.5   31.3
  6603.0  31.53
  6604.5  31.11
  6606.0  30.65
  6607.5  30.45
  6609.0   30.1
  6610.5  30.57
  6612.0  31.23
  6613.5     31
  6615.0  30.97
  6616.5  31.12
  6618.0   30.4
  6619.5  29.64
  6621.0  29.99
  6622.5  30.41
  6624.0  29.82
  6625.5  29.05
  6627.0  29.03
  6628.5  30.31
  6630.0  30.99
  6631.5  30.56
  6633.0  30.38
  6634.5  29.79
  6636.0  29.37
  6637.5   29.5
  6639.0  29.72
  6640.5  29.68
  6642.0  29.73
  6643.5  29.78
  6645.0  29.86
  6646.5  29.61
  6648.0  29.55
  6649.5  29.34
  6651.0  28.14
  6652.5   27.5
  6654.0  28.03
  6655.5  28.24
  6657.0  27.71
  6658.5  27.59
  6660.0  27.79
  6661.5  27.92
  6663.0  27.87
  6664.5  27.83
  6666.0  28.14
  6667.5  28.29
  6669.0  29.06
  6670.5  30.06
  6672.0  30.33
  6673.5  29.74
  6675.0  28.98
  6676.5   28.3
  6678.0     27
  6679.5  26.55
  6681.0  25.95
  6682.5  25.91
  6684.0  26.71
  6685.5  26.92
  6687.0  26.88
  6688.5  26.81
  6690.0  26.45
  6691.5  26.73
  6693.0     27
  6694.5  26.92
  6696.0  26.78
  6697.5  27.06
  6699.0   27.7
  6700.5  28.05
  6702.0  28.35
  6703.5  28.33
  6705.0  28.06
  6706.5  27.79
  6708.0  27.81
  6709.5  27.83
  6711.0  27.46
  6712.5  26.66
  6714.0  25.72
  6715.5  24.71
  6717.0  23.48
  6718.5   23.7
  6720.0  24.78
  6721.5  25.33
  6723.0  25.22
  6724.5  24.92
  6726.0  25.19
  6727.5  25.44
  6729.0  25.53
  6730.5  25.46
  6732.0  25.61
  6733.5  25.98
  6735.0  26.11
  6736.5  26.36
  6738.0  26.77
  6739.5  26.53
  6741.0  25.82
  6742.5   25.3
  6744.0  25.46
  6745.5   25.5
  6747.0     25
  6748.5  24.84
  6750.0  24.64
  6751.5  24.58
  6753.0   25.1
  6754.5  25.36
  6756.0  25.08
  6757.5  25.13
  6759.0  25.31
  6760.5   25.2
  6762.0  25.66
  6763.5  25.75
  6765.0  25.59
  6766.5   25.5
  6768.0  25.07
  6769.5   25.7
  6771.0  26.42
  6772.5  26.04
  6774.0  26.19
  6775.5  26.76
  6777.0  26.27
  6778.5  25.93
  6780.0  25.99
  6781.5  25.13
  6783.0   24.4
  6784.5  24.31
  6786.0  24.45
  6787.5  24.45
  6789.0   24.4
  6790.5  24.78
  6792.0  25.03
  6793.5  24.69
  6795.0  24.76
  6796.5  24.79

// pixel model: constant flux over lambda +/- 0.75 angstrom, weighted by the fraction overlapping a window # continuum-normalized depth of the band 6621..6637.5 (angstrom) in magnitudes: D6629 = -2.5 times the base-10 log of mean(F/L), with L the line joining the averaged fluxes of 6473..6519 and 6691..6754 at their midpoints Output -0.08 mag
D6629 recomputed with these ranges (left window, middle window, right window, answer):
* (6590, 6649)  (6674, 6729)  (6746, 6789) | 0.04 mag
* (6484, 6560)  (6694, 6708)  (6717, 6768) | -0.05 mag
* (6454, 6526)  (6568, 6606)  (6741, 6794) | -0.08 mag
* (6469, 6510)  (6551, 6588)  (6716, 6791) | -0.08 mag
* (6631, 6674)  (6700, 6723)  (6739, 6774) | 0.02 mag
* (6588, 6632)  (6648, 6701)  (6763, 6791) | 0.03 mag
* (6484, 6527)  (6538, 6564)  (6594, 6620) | -0.04 mag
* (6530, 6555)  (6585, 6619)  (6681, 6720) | -0.02 mag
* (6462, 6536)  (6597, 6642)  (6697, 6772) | -0.08 mag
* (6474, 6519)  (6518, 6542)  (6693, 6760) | -0.10 mag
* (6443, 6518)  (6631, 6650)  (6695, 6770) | -0.09 mag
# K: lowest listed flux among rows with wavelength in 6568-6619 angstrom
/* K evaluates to 29.04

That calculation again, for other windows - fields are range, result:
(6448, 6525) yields 25.36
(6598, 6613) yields 30.1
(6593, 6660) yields 27.5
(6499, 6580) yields 28.48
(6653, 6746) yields 23.48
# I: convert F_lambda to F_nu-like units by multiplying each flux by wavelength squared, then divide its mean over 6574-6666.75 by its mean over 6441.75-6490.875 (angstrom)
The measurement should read 1.04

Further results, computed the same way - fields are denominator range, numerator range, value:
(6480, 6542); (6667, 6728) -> 0.92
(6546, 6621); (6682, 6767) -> 0.88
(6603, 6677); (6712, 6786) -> 0.89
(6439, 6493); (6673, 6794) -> 0.94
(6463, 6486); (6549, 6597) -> 1.04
